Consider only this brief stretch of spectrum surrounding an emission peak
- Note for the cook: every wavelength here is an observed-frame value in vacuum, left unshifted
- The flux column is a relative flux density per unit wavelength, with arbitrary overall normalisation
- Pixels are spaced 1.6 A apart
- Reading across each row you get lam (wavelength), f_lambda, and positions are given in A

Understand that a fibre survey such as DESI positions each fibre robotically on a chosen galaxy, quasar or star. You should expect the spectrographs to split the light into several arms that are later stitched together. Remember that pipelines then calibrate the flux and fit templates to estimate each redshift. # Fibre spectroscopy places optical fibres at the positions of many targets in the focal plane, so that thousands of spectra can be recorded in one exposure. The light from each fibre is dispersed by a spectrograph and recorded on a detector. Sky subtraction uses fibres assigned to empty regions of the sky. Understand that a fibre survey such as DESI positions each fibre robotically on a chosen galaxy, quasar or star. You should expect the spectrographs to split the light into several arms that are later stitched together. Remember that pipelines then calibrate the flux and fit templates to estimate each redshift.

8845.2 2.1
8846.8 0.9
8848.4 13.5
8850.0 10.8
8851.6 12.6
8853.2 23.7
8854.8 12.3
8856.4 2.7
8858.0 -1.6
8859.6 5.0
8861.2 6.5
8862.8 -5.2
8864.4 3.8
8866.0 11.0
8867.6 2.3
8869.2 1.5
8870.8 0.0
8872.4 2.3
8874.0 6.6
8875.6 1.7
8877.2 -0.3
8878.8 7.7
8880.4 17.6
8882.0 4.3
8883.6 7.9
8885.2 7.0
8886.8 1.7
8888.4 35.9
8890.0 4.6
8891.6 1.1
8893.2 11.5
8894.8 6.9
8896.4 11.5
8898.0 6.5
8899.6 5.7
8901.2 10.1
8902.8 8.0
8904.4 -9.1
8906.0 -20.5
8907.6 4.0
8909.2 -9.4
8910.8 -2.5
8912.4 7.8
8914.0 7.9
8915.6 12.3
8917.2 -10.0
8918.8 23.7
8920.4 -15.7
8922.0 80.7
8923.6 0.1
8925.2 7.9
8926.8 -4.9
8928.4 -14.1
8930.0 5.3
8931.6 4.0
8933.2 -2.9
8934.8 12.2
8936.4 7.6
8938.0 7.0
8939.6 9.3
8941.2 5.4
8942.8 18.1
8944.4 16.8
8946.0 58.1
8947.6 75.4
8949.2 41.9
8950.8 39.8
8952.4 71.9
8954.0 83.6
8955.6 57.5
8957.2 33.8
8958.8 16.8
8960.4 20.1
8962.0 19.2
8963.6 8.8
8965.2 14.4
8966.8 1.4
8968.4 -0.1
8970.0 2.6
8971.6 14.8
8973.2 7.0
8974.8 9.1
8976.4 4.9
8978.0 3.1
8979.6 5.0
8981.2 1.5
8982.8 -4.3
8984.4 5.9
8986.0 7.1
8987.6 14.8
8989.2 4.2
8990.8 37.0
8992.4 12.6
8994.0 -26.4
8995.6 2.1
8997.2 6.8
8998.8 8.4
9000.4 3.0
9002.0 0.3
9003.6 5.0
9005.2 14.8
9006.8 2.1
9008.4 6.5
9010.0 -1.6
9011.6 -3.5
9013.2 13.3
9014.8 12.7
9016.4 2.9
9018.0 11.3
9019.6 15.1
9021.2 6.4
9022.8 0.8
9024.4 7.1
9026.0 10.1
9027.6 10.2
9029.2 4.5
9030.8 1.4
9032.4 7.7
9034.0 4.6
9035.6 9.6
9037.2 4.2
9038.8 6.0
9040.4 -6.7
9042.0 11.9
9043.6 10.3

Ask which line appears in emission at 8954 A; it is [O II]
